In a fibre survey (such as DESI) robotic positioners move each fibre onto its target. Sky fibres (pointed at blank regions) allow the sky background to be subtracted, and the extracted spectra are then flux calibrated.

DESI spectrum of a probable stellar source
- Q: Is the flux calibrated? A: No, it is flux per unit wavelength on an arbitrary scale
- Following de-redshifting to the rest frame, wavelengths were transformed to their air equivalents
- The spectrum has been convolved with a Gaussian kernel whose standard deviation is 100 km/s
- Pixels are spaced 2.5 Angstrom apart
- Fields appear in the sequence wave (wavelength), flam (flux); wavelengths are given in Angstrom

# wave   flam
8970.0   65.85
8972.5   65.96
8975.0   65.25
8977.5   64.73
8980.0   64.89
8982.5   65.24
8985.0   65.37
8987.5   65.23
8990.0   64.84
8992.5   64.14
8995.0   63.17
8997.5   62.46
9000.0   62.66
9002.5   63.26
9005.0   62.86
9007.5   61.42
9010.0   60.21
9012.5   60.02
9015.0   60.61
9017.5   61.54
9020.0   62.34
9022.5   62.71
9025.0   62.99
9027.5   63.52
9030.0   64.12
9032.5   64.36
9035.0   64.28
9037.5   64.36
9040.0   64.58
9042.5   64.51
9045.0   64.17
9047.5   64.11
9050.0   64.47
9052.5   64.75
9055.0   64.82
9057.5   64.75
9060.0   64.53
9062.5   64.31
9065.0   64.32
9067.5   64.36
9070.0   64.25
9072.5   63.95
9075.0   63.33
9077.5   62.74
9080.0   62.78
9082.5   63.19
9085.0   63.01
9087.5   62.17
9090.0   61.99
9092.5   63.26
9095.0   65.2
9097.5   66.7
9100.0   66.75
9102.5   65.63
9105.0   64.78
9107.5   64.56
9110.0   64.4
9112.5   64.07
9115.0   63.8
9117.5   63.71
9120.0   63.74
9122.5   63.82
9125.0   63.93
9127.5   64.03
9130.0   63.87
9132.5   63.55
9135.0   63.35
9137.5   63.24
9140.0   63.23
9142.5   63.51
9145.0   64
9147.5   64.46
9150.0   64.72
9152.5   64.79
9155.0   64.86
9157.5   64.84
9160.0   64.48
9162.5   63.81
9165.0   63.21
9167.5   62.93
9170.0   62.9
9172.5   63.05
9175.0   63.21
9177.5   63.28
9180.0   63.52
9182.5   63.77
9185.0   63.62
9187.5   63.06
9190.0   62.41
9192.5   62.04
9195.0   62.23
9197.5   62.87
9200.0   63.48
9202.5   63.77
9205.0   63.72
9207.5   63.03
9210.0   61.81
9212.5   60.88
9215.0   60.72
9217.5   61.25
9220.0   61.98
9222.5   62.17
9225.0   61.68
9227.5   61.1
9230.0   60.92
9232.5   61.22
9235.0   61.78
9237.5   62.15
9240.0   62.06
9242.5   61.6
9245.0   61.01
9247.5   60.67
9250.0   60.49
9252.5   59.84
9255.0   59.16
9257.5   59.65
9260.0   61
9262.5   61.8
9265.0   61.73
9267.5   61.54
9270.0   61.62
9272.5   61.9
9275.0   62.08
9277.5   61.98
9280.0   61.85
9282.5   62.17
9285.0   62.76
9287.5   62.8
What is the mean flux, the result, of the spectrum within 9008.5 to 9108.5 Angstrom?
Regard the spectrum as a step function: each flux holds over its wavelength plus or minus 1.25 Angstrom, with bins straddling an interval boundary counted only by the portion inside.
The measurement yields 63.7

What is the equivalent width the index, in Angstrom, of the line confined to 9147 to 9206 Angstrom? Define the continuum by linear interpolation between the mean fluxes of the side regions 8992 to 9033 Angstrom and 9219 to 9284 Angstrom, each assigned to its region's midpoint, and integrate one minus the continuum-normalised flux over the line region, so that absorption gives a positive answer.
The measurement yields -1.8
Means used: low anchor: 62.4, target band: 63.5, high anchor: 61.4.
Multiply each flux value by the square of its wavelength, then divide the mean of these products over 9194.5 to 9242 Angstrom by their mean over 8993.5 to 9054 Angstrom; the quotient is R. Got 1.0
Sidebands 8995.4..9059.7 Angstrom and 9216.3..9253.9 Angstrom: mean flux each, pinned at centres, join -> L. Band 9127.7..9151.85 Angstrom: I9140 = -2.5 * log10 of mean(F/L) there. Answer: -0.03 mag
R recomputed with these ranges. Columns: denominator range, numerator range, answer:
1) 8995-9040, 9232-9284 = 1.03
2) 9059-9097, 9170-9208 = 1.02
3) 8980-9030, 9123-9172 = 1.05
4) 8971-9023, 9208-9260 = 1.02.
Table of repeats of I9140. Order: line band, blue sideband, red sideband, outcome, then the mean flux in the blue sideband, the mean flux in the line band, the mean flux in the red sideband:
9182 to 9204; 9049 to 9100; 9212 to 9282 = -0.015 mag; 64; 63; 61.3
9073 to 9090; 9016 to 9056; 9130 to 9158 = 0.018 mag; 63.8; 62.9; 64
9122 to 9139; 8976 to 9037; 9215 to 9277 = -0.025 mag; 63.2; 63.7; 61.3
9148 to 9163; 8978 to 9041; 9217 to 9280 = -0.044 mag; 63.3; 64.6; 61.3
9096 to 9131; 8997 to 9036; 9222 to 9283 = -0.044 mag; 62.4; 64.6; 61.3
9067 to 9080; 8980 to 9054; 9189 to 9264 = -0.011 mag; 63.4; 63.6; 61.6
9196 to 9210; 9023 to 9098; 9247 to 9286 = -0.019 mag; 64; 63.2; 61.3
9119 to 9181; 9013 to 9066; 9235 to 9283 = -0.022 mag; 63.8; 63.8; 61.3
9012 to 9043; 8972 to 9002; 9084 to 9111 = 0.022 mag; 64.4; 63.1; 64.4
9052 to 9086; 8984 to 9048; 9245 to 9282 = -0.020 mag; 63.2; 63.9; 61.1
